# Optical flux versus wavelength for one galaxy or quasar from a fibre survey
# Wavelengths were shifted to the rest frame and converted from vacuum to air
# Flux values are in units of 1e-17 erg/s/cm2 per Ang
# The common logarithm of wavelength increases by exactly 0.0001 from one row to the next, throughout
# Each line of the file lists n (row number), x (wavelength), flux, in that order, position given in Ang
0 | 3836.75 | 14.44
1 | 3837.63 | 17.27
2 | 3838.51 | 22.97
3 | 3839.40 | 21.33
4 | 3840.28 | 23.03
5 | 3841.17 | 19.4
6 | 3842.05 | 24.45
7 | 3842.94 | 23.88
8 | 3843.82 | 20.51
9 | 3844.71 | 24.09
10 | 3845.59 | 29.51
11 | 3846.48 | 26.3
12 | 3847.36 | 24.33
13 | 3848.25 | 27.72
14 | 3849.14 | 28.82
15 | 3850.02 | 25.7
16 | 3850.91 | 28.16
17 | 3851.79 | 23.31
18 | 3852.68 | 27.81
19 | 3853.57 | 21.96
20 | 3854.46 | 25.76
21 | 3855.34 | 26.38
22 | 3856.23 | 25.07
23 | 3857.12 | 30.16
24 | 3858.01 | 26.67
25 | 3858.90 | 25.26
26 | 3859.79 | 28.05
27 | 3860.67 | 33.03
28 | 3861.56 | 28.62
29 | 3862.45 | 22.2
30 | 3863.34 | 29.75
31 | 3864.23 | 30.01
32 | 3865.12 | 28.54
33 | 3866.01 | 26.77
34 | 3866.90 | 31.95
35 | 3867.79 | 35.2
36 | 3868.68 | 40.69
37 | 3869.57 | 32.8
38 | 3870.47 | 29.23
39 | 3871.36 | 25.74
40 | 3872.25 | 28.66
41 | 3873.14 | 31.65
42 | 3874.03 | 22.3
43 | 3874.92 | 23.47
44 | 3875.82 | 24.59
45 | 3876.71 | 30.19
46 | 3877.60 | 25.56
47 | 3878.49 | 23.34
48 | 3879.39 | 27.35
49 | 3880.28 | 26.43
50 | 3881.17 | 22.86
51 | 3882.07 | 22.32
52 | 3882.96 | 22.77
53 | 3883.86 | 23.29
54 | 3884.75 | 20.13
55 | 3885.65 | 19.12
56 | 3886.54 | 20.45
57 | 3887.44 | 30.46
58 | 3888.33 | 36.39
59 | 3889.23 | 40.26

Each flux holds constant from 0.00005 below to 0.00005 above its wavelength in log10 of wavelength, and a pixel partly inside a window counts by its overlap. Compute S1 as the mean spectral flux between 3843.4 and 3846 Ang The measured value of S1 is 24.7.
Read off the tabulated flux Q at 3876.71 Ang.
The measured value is 30.19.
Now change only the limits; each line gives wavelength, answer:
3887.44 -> 30.46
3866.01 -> 26.77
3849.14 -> 28.82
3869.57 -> 32.8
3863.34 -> 29.75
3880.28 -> 26.43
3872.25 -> 28.66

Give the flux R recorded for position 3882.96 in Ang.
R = 22.77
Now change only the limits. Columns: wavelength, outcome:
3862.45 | 22.2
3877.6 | 25.56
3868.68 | 40.69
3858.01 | 26.67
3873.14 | 31.65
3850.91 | 28.16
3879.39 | 27.35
